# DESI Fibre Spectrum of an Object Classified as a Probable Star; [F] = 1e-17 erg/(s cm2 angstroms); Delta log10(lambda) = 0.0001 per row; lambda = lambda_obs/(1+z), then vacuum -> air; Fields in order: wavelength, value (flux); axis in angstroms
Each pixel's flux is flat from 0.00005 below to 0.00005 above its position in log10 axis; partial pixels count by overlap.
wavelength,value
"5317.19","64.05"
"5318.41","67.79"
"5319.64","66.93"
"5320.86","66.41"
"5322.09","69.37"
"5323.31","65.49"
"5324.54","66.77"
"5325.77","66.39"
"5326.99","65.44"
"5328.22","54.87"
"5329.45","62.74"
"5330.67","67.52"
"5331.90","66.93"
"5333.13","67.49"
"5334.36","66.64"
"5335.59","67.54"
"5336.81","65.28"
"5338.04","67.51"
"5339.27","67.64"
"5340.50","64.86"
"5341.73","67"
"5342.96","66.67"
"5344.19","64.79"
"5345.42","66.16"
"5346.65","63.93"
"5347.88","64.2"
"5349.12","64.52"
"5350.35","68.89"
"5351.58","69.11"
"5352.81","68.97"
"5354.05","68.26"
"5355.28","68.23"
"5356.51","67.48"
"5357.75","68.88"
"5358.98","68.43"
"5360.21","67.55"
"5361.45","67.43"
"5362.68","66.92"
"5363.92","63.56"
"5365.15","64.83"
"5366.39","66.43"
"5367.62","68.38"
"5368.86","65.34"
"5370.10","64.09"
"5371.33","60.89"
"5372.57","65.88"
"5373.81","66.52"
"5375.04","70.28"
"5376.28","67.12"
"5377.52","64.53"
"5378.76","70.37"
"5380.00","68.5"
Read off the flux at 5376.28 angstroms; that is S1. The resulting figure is 67.12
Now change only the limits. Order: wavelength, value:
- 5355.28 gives 68.23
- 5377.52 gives 64.53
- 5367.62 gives 68.38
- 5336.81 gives 65.28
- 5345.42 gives 66.16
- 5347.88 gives 64.2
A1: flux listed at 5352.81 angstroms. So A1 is 68.97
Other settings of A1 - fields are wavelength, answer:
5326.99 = 65.44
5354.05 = 68.26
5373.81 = 66.52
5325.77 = 66.39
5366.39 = 66.43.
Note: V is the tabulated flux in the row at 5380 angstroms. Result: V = 68.5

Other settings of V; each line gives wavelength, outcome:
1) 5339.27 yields 67.64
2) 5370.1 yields 64.09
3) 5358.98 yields 68.43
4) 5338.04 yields 67.51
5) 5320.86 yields 66.41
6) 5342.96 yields 66.67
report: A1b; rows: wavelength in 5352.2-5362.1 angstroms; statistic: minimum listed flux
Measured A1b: 67.43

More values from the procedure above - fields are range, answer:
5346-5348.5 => 63.93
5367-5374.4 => 60.89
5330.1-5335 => 66.64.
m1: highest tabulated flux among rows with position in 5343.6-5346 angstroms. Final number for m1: 66.16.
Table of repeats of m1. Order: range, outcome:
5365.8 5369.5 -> 68.38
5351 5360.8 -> 69.11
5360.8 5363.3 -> 67.43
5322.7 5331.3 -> 67.52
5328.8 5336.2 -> 67.54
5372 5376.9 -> 70.28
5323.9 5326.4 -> 66.77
